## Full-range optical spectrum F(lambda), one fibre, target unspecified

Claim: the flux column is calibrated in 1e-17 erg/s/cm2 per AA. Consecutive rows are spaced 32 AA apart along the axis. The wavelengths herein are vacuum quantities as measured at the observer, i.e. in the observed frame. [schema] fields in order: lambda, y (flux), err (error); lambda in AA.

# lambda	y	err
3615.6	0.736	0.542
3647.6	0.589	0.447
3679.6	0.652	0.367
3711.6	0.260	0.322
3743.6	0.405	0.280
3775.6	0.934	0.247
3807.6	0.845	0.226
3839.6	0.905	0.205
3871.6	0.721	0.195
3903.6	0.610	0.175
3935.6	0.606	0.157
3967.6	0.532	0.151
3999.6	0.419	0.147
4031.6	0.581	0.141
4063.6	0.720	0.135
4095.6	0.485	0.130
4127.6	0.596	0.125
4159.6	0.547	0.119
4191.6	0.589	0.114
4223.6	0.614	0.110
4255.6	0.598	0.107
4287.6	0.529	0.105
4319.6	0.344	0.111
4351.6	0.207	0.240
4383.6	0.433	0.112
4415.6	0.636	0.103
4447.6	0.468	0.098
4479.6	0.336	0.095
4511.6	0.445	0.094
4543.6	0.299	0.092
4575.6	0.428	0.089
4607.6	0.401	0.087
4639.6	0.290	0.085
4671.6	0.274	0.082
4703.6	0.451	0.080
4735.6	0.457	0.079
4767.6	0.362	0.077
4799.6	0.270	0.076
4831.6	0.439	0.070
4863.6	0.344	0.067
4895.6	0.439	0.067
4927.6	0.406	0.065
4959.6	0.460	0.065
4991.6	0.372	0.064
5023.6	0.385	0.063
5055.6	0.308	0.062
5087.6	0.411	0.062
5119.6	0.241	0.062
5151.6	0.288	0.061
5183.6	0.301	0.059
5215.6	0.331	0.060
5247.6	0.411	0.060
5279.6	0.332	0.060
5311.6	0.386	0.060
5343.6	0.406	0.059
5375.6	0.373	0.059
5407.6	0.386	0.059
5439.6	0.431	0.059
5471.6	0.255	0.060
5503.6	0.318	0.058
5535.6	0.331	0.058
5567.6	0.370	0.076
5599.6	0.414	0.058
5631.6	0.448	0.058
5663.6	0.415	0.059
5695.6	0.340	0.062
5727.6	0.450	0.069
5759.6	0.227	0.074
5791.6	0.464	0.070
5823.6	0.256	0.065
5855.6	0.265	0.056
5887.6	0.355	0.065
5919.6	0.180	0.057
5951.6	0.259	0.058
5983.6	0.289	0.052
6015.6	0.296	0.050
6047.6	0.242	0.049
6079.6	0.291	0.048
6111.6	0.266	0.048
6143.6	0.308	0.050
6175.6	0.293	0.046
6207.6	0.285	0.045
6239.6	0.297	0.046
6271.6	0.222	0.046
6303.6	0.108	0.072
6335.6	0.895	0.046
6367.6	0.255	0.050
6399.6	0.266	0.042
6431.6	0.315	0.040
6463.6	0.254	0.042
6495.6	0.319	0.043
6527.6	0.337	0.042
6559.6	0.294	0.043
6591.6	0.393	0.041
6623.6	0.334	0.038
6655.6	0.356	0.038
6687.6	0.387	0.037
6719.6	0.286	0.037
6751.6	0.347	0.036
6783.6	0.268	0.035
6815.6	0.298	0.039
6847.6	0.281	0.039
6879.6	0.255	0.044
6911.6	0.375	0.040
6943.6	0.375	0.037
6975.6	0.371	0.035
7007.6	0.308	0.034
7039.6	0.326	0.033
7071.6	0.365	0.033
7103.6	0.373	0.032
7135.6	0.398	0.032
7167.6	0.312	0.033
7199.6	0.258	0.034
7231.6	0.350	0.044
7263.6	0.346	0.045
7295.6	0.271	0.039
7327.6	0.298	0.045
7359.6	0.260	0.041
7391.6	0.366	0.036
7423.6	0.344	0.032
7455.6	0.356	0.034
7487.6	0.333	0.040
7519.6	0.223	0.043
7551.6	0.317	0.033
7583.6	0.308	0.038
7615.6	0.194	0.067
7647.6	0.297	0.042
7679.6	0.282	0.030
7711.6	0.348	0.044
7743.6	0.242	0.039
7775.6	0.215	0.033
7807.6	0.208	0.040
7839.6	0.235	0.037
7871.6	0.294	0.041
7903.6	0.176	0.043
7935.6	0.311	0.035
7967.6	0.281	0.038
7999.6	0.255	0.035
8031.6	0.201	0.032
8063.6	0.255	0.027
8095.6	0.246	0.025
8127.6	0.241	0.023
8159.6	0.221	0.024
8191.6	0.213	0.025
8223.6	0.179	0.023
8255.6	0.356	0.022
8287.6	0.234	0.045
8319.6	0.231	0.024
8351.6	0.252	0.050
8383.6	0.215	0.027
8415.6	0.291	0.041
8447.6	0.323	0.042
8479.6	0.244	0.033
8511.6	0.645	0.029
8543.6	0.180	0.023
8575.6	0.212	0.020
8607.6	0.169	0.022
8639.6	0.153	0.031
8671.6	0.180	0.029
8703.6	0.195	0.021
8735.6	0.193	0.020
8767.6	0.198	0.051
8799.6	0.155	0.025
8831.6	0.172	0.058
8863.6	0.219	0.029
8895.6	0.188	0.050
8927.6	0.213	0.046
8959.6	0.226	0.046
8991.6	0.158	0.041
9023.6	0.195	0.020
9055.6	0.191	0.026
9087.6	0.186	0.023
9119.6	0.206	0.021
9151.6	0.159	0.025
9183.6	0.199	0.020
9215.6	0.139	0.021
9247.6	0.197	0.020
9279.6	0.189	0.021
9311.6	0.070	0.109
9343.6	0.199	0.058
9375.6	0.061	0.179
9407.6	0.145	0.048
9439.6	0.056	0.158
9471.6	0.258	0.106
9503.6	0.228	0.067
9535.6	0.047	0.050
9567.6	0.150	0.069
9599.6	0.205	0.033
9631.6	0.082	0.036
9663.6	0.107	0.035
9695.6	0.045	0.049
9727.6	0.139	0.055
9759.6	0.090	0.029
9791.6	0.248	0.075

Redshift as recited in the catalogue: 0.70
